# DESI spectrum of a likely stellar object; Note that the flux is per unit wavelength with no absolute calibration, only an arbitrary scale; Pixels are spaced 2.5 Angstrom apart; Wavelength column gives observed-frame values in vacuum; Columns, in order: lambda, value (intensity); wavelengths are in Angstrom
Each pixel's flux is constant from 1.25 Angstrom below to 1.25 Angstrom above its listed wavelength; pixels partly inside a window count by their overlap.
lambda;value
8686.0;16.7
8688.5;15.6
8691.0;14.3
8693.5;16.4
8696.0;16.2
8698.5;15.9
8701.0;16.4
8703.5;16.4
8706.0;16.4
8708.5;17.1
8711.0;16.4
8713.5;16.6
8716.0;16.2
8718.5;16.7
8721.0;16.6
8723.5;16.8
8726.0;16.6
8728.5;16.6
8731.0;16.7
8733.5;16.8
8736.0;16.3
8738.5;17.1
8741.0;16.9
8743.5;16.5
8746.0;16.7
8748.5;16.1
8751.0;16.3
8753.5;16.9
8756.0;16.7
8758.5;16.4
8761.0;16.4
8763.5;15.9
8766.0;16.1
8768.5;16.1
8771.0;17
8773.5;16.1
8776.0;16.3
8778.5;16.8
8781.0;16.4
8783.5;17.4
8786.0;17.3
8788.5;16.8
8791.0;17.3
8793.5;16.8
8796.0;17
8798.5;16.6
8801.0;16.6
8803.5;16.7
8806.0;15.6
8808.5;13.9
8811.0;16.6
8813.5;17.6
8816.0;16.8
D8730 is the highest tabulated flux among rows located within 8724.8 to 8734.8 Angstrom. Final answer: 16.8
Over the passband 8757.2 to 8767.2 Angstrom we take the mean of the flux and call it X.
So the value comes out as 16.2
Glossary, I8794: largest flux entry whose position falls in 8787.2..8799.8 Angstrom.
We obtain 17.3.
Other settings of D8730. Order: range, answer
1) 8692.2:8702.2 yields 16.4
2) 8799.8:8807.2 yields 16.7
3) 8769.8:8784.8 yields 17.4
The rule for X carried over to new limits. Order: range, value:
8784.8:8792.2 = 17.1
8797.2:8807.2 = 16.4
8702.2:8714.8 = 16.6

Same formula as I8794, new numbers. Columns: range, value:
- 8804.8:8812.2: 16.6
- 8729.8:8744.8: 17.1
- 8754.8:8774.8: 17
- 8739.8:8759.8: 16.9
